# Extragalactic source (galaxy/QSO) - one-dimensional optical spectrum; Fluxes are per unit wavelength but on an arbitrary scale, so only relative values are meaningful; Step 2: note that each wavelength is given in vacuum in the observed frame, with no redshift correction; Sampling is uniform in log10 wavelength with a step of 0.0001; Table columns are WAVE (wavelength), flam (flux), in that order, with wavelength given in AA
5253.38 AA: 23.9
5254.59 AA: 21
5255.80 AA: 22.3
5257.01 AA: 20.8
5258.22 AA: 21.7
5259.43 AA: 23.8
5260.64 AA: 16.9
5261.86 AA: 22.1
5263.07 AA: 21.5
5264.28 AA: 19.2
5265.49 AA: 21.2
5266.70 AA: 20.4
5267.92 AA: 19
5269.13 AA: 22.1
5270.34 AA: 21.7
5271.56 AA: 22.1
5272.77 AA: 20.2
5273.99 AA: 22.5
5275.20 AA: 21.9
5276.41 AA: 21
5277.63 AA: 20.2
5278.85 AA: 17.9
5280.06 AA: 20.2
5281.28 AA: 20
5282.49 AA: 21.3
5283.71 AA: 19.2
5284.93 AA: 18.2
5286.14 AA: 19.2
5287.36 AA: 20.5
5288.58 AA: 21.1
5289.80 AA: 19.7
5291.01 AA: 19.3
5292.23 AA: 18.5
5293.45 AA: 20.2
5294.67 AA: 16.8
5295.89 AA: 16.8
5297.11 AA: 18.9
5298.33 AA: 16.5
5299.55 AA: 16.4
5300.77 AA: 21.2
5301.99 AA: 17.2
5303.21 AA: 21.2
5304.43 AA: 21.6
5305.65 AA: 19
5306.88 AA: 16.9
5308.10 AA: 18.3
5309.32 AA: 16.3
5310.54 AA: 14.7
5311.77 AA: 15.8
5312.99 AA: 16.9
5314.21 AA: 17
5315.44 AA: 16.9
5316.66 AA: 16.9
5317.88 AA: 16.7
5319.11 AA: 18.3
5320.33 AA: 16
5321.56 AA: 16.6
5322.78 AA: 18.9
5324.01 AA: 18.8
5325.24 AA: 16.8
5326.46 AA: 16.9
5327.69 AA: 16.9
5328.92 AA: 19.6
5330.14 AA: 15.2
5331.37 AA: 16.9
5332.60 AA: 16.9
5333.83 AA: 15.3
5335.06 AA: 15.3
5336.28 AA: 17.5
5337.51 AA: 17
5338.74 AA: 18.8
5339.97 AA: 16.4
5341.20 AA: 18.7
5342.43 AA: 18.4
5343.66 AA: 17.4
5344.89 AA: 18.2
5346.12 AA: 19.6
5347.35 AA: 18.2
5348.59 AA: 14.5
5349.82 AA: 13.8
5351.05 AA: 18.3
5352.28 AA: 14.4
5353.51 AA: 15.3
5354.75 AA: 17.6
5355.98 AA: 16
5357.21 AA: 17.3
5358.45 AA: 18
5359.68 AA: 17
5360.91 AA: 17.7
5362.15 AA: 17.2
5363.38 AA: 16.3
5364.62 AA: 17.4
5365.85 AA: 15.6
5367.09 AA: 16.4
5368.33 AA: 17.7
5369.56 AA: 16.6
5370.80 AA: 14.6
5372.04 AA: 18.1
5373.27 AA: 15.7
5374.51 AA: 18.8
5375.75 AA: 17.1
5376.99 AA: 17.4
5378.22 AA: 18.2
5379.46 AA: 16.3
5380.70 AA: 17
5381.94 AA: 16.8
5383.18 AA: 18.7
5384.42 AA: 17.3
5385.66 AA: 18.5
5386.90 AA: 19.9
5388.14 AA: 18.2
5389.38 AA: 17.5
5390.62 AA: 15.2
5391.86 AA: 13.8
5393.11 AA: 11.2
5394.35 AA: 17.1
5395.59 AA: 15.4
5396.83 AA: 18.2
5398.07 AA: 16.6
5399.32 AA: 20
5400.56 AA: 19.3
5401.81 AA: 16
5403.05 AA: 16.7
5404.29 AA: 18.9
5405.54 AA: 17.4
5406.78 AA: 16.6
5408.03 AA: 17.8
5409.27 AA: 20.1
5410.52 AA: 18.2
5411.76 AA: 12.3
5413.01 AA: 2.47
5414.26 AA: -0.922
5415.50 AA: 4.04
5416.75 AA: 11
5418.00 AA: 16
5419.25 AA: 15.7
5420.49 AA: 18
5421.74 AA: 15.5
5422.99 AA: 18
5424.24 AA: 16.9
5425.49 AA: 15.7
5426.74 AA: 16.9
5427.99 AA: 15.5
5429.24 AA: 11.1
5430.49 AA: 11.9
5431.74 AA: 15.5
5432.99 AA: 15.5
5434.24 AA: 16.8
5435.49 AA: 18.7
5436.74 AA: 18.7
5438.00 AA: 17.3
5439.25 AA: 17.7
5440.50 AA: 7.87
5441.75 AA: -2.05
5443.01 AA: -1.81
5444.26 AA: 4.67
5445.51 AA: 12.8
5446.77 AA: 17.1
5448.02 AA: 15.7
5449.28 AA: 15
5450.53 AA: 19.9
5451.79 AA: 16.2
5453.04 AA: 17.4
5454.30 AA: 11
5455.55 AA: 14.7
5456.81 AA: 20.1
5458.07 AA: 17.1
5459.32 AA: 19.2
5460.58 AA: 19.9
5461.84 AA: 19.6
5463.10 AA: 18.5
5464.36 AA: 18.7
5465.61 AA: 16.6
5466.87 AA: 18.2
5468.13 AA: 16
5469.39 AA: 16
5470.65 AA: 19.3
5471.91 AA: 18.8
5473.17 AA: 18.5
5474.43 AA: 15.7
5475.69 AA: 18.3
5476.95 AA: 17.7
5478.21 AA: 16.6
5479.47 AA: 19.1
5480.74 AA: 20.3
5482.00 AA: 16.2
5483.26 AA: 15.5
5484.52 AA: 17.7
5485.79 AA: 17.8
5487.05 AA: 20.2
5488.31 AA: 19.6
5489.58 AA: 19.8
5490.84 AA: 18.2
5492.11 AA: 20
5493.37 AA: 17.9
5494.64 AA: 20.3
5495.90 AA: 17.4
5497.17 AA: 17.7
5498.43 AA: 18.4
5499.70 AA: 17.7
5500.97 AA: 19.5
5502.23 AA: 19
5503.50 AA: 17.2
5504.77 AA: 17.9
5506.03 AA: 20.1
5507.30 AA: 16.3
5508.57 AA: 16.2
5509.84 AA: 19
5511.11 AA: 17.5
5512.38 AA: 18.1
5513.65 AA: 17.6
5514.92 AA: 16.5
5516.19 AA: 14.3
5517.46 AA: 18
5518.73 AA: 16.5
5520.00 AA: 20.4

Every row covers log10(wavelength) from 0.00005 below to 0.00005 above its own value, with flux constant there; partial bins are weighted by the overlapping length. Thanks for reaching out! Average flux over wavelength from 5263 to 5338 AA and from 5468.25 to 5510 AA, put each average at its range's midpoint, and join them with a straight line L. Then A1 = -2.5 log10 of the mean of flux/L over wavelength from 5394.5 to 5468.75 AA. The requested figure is 0.215 mag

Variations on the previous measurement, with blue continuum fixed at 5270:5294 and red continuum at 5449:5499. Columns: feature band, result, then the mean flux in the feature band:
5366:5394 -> 0.13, 16.8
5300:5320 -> 0.12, 17.8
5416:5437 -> 0.18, 15.6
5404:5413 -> 0.15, 16.3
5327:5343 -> 0.14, 17.1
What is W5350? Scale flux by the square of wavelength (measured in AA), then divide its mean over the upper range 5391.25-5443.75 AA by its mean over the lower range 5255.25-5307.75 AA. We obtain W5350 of 0.75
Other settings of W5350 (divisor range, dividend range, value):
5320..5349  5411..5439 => 0.83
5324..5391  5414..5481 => 0.92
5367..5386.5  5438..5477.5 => 0.92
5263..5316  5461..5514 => 1.02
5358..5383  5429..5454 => 0.80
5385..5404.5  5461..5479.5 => 1.08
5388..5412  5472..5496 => 1.12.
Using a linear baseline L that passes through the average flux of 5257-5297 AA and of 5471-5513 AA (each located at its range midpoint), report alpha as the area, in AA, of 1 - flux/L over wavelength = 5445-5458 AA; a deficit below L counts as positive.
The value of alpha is 1.8 AA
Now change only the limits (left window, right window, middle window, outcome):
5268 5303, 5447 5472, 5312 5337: 2.8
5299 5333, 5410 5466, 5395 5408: -2.0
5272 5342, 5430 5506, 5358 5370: 0.5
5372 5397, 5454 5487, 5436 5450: 4.9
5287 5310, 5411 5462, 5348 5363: 0.2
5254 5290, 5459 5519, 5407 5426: 5.5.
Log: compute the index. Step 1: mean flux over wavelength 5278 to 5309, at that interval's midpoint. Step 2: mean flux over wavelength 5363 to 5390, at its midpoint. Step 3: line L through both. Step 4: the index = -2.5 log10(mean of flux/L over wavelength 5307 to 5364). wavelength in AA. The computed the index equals 0.07 mag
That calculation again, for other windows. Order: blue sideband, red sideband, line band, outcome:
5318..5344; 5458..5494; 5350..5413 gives 0.047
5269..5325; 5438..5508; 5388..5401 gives 0.071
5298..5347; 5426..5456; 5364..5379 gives -0.074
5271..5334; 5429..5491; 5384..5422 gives 0.112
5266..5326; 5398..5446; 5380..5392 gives -0.145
